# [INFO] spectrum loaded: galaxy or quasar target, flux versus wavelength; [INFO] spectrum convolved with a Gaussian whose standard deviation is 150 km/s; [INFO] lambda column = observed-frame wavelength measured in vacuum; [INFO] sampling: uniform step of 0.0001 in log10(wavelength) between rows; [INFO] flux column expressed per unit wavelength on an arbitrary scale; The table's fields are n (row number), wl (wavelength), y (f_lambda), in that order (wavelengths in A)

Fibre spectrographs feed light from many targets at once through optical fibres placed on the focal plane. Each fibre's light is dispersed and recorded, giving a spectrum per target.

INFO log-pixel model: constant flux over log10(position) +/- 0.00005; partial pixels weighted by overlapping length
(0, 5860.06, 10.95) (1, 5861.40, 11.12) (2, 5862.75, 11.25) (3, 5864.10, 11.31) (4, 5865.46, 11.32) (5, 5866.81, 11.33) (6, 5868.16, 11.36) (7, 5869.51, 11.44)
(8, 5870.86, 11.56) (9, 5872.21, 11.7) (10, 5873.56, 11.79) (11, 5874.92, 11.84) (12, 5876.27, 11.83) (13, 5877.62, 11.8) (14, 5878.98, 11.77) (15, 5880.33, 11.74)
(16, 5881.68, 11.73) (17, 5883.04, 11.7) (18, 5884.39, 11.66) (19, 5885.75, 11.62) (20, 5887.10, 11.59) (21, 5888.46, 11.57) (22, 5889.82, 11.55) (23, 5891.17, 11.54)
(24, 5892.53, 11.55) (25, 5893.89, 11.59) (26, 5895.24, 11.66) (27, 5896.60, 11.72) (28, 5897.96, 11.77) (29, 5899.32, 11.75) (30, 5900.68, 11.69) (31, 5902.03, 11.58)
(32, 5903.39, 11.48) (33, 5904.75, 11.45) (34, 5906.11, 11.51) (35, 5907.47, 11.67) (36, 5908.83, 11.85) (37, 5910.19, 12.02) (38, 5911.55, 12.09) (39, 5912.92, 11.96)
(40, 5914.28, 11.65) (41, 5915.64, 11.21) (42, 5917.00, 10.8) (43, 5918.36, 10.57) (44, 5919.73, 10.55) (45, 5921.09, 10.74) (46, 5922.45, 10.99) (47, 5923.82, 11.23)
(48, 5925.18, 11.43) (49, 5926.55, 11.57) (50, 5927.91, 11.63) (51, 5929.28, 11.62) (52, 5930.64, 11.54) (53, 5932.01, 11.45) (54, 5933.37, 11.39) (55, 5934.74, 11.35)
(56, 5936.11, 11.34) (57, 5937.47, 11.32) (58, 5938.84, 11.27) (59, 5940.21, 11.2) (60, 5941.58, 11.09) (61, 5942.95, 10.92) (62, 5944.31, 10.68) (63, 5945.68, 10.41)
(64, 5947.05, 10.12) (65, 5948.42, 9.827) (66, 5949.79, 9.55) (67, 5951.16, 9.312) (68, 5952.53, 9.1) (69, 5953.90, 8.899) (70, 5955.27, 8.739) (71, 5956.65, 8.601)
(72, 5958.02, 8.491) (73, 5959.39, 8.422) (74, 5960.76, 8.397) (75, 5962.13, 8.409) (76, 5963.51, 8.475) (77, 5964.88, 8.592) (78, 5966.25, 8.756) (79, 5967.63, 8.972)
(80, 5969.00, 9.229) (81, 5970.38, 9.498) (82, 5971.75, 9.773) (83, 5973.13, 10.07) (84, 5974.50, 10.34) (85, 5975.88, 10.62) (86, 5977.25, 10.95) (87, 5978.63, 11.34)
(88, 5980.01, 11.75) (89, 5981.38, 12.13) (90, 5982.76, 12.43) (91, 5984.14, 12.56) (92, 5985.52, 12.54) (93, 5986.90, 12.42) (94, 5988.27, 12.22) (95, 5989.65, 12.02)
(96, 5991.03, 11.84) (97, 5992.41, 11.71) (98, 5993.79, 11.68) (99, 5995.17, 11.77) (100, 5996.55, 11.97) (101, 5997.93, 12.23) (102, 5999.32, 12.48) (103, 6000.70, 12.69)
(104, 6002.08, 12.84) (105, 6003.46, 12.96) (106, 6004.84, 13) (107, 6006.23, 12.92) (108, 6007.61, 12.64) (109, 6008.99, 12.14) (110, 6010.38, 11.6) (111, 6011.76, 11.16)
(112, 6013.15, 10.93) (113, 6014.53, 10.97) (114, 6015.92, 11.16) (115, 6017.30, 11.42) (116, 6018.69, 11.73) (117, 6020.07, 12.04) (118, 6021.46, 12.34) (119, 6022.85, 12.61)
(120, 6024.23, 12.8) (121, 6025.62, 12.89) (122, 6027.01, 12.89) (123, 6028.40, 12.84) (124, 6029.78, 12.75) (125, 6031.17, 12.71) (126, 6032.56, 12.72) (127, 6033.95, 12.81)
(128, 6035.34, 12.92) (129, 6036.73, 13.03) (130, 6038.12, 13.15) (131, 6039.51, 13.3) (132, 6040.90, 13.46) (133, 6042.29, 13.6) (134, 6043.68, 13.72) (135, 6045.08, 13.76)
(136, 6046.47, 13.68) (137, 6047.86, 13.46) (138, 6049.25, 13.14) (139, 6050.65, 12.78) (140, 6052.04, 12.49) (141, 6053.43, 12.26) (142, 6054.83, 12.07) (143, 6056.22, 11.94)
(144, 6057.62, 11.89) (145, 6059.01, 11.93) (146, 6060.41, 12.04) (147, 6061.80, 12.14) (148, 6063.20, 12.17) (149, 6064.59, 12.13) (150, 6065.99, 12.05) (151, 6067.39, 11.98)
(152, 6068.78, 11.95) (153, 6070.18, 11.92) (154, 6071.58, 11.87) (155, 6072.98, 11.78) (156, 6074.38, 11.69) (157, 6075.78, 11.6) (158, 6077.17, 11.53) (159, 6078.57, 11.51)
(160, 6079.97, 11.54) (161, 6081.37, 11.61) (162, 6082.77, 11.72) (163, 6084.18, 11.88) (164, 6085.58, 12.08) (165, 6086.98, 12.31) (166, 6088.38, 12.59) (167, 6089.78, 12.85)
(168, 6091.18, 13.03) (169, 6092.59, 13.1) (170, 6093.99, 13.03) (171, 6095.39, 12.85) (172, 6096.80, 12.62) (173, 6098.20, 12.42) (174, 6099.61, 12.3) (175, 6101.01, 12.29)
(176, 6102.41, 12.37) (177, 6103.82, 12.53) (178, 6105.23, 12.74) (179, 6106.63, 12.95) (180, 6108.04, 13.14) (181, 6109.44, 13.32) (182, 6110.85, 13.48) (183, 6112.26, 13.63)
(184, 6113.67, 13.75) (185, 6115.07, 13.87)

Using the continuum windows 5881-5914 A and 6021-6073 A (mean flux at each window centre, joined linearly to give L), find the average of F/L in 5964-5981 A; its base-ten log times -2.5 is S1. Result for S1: 0.211 mag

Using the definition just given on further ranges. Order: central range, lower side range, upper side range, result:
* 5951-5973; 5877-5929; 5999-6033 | 0.32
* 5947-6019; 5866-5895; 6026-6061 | 0.15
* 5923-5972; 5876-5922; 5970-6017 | 0.16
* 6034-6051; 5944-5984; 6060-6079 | -0.17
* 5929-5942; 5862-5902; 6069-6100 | 0.04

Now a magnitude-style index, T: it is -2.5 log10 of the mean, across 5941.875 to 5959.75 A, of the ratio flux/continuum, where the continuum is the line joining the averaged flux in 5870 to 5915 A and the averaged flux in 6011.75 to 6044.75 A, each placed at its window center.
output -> 0.26 mag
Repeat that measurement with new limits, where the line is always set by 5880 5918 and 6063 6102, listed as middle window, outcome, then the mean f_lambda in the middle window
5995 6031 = -0.02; 12.2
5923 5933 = 0.02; 11.5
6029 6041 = -0.08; 13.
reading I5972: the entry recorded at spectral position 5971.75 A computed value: 9.773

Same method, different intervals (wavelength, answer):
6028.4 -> 12.84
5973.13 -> 10.07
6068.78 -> 11.95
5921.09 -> 10.74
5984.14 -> 12.56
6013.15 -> 10.93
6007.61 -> 12.64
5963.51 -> 8.475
